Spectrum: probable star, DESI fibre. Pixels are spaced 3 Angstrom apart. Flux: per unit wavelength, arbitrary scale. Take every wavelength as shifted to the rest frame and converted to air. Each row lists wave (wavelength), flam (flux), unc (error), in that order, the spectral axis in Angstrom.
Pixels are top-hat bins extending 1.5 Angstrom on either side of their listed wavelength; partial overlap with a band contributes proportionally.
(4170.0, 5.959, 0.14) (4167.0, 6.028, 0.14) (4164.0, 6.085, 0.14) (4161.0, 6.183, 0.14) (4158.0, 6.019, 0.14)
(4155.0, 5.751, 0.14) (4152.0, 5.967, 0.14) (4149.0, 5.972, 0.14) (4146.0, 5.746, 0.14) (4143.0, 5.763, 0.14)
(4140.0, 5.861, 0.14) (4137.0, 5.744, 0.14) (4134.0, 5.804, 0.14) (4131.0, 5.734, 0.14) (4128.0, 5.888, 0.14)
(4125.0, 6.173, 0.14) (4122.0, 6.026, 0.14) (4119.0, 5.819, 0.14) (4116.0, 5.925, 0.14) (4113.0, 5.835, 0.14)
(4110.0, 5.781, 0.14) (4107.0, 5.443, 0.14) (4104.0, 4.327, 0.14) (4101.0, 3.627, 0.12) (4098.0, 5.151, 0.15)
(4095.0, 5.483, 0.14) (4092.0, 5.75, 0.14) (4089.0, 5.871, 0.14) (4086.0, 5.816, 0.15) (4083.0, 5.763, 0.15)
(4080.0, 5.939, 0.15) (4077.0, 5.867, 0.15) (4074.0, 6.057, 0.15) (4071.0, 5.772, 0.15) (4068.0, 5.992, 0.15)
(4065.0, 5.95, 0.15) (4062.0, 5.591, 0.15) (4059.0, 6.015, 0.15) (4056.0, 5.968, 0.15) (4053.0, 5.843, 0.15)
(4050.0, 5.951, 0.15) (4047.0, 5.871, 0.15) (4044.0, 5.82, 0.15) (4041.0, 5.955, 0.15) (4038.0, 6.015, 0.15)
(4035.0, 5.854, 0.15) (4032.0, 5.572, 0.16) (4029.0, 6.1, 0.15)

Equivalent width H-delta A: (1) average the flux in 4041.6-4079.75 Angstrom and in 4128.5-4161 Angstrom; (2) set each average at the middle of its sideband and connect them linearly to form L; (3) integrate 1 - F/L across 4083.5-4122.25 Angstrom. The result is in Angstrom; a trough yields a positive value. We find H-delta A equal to 2.9 Angstrom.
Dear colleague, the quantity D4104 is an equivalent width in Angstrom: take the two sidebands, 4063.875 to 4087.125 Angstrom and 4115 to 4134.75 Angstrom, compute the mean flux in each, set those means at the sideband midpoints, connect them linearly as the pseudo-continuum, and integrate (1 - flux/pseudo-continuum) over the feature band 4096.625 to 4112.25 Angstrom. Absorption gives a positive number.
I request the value 2.6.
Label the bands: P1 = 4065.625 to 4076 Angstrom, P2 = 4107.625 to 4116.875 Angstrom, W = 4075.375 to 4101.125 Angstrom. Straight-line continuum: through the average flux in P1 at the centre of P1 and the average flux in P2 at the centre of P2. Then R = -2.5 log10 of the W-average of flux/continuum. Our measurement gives 0.058 mag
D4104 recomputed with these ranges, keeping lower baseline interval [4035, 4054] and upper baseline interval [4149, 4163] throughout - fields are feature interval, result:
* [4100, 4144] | 2.6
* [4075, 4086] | 0.1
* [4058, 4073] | 0.1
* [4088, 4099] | 0.7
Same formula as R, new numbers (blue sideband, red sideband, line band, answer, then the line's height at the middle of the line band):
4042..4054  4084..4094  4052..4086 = -0.01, 5.83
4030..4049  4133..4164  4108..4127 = -0.01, 5.88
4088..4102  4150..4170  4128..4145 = -0.01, 5.71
